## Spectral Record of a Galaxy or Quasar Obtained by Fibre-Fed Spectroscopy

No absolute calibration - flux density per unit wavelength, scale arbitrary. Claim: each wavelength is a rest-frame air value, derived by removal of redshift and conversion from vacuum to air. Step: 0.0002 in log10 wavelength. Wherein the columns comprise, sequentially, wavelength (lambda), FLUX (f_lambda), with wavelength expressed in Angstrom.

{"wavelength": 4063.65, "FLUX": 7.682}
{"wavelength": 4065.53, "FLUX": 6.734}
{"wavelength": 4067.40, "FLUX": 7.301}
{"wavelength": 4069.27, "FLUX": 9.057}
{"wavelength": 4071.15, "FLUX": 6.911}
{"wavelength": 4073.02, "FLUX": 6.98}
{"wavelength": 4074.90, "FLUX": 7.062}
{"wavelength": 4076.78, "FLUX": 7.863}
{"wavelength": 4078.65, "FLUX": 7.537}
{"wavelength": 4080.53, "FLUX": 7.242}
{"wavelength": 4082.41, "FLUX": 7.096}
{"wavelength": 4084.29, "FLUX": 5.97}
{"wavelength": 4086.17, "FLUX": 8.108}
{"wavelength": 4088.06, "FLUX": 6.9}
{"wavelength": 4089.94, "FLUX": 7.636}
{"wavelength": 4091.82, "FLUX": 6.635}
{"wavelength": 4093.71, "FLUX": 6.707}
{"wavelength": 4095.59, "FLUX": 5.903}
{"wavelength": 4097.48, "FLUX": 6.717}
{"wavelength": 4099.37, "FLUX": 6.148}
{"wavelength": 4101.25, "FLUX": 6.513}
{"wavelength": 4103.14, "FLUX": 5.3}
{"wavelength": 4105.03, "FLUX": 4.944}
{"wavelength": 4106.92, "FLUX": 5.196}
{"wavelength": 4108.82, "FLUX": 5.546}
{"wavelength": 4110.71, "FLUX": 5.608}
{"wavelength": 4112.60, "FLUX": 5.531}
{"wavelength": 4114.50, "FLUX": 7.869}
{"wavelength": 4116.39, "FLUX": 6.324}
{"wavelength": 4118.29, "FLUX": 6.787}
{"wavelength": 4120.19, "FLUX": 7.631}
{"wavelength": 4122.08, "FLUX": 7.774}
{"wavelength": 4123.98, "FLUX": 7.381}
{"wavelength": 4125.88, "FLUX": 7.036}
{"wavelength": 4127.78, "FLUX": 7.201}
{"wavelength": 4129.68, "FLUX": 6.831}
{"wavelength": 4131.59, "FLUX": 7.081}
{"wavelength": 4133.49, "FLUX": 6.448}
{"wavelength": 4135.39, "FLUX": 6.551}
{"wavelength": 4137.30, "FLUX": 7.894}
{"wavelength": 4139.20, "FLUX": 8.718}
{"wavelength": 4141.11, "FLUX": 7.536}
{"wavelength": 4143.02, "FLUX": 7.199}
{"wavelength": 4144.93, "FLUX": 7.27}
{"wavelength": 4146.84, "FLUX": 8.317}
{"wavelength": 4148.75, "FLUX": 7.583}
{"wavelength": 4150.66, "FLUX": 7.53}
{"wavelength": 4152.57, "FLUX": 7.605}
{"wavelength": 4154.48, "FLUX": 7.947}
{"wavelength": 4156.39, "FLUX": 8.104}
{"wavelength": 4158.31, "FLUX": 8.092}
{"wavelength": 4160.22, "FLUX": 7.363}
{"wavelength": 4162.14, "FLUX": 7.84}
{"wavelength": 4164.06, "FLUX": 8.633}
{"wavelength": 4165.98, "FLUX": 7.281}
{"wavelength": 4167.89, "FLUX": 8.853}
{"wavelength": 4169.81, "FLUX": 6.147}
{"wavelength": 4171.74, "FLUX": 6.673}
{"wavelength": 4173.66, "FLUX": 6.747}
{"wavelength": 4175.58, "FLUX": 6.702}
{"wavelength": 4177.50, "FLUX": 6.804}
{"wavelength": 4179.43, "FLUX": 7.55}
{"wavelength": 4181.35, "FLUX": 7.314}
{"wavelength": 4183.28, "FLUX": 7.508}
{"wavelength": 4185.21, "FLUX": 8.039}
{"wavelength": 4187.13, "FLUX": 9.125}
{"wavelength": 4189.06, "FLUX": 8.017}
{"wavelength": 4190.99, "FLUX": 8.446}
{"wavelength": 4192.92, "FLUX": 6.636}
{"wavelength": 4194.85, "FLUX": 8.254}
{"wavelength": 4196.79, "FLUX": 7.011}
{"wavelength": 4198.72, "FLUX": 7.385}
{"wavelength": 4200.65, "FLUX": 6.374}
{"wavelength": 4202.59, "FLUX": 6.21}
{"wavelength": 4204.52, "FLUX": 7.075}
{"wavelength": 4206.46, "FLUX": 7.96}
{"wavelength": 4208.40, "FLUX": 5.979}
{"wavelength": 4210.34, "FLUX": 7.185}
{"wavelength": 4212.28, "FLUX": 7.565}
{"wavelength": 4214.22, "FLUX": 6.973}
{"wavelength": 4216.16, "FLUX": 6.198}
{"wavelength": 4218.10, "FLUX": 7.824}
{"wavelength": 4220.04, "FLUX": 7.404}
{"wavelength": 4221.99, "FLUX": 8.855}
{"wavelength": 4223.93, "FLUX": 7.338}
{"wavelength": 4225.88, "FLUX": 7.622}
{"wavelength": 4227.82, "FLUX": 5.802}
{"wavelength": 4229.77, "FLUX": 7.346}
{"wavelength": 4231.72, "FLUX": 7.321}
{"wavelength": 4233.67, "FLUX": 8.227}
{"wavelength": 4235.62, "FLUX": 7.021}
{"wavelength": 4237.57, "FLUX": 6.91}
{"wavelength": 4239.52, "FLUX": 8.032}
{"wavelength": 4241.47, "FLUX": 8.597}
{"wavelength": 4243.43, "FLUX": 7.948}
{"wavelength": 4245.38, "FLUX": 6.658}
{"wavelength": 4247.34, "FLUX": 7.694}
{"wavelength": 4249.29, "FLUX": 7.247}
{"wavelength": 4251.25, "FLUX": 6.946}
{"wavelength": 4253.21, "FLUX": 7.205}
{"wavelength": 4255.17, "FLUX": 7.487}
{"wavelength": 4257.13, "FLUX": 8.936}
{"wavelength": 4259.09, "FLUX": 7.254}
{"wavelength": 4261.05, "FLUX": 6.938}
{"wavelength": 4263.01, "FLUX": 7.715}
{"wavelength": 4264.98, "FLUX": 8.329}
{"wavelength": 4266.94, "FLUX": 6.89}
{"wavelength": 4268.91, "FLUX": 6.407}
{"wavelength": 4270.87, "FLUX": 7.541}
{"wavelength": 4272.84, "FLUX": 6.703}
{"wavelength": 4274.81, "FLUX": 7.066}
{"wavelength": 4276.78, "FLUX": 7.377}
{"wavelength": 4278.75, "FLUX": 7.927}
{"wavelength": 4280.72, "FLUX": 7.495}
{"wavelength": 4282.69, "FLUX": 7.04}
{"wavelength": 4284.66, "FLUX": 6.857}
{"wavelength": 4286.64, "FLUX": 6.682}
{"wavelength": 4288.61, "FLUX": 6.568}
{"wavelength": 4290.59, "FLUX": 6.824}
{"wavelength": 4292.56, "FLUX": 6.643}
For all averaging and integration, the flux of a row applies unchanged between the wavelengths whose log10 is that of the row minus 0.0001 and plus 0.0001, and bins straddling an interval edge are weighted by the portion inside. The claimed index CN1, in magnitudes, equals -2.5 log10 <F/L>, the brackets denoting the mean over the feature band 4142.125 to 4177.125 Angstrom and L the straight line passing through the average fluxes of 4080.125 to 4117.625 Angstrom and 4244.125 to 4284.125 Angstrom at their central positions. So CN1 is -0.12 mag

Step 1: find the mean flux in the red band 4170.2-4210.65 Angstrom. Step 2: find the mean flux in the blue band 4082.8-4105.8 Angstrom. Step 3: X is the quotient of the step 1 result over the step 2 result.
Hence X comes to 1.1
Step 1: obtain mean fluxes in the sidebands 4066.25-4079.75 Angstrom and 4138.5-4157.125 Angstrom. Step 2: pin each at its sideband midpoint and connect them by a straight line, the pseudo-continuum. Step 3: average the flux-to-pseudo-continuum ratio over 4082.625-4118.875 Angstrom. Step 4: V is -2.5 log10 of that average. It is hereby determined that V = 0.197 mag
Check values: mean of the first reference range 7.52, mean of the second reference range 7.76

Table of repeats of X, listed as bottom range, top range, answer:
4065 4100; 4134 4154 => 1.07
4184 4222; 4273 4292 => 0.96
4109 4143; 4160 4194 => 1.07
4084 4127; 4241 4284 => 1.13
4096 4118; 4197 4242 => 1.21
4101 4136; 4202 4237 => 1.11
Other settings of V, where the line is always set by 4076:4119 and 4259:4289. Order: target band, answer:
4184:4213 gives -0.08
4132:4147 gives -0.12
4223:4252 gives -0.05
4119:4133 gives -0.10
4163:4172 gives -0.12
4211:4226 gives -0.07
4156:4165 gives -0.18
